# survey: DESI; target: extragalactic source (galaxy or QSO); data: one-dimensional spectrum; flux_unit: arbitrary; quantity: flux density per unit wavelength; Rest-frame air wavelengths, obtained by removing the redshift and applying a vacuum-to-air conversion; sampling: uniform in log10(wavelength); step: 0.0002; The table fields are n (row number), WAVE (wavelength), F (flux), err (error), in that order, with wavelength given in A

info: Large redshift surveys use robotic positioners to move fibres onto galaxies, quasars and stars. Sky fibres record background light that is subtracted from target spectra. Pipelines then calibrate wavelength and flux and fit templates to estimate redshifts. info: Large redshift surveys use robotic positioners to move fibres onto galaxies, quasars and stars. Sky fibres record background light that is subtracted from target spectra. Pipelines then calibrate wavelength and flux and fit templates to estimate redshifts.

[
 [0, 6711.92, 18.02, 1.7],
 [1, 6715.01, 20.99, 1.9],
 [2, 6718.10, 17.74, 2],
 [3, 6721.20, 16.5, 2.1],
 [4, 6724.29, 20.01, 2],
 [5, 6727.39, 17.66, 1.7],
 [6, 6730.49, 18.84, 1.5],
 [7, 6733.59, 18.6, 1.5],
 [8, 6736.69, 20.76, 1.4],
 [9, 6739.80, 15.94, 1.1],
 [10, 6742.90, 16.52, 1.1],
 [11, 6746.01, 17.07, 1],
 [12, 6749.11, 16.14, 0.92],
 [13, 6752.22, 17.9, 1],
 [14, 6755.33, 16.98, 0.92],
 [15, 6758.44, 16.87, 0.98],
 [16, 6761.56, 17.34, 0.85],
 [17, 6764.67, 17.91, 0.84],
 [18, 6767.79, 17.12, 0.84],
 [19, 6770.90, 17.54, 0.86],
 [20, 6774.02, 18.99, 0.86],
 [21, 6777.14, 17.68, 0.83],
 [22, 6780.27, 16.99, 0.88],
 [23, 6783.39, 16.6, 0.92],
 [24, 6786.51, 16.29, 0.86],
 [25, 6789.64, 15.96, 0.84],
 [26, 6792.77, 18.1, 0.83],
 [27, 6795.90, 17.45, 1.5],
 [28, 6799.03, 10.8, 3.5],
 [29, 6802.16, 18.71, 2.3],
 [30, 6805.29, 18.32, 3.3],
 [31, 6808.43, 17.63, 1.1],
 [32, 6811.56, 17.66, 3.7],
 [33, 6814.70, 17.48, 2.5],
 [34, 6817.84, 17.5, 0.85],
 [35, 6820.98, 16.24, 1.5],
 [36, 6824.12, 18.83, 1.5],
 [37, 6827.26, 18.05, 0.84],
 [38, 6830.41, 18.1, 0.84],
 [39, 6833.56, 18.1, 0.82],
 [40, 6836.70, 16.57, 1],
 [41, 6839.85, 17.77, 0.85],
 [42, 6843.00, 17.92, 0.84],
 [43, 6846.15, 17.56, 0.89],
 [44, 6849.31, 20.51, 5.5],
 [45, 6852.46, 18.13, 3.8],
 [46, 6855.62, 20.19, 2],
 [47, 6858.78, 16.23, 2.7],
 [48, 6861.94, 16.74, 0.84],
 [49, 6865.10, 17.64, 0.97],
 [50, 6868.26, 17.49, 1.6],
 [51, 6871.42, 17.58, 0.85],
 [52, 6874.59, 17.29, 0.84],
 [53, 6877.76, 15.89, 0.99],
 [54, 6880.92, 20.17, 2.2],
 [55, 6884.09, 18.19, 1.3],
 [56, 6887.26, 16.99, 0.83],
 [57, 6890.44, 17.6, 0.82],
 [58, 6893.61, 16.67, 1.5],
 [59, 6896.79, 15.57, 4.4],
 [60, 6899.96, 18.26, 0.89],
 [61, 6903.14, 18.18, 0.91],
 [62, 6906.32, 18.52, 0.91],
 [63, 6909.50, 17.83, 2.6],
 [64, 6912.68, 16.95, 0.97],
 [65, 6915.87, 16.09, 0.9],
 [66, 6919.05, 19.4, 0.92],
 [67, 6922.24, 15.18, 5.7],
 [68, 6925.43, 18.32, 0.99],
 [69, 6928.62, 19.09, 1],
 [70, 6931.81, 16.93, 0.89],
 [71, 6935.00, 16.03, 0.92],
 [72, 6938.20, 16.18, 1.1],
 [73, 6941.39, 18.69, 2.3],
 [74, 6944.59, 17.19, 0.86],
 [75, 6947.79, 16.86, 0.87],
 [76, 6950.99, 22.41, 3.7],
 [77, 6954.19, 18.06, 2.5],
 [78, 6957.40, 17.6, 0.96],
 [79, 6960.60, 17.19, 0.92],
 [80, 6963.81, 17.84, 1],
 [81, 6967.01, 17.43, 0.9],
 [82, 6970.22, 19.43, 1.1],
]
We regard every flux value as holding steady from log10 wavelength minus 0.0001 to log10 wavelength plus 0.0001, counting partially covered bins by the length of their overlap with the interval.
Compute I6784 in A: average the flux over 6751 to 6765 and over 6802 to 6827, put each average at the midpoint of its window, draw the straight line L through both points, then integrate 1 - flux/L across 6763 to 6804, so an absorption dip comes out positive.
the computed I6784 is 1.4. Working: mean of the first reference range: 17.3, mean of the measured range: 16.9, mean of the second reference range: 17.8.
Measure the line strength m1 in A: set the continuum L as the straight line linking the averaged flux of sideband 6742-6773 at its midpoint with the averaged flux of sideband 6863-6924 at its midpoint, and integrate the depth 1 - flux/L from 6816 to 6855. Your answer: -1.5 A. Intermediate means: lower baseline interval 17.2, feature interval 18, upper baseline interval 17.4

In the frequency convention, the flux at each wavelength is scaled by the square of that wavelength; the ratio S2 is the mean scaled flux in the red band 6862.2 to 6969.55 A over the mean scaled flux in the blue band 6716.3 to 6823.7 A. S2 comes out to 1.06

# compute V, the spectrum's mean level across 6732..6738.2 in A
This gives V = 19.7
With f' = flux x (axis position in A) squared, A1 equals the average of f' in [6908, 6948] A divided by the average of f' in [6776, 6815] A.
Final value 1.07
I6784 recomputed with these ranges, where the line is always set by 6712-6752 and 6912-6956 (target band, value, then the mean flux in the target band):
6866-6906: 0.55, 17.5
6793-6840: 1.60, 17.3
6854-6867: 0.09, 17.7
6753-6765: 0.50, 17.2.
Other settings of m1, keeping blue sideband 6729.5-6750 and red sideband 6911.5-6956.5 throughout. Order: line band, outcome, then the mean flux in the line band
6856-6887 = 0.2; 17.6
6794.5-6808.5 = 1.0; 16.5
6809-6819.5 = 0.1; 17.5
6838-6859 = -0.9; 18.4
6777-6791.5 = 0.9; 16.6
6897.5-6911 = -0.3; 18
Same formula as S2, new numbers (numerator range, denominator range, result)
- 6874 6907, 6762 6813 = 1.06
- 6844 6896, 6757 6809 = 1.07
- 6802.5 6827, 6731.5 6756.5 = 1.03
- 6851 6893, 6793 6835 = 1.04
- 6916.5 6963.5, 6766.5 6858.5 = 1.05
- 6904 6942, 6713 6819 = 1.04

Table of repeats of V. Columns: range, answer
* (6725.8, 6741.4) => 18.4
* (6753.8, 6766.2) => 17.3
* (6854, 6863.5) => 17.7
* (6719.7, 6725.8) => 18.3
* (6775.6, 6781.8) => 17.3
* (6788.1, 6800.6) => 15.6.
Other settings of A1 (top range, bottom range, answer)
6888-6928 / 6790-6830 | 1.04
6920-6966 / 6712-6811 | 1.07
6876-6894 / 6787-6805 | 1.11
